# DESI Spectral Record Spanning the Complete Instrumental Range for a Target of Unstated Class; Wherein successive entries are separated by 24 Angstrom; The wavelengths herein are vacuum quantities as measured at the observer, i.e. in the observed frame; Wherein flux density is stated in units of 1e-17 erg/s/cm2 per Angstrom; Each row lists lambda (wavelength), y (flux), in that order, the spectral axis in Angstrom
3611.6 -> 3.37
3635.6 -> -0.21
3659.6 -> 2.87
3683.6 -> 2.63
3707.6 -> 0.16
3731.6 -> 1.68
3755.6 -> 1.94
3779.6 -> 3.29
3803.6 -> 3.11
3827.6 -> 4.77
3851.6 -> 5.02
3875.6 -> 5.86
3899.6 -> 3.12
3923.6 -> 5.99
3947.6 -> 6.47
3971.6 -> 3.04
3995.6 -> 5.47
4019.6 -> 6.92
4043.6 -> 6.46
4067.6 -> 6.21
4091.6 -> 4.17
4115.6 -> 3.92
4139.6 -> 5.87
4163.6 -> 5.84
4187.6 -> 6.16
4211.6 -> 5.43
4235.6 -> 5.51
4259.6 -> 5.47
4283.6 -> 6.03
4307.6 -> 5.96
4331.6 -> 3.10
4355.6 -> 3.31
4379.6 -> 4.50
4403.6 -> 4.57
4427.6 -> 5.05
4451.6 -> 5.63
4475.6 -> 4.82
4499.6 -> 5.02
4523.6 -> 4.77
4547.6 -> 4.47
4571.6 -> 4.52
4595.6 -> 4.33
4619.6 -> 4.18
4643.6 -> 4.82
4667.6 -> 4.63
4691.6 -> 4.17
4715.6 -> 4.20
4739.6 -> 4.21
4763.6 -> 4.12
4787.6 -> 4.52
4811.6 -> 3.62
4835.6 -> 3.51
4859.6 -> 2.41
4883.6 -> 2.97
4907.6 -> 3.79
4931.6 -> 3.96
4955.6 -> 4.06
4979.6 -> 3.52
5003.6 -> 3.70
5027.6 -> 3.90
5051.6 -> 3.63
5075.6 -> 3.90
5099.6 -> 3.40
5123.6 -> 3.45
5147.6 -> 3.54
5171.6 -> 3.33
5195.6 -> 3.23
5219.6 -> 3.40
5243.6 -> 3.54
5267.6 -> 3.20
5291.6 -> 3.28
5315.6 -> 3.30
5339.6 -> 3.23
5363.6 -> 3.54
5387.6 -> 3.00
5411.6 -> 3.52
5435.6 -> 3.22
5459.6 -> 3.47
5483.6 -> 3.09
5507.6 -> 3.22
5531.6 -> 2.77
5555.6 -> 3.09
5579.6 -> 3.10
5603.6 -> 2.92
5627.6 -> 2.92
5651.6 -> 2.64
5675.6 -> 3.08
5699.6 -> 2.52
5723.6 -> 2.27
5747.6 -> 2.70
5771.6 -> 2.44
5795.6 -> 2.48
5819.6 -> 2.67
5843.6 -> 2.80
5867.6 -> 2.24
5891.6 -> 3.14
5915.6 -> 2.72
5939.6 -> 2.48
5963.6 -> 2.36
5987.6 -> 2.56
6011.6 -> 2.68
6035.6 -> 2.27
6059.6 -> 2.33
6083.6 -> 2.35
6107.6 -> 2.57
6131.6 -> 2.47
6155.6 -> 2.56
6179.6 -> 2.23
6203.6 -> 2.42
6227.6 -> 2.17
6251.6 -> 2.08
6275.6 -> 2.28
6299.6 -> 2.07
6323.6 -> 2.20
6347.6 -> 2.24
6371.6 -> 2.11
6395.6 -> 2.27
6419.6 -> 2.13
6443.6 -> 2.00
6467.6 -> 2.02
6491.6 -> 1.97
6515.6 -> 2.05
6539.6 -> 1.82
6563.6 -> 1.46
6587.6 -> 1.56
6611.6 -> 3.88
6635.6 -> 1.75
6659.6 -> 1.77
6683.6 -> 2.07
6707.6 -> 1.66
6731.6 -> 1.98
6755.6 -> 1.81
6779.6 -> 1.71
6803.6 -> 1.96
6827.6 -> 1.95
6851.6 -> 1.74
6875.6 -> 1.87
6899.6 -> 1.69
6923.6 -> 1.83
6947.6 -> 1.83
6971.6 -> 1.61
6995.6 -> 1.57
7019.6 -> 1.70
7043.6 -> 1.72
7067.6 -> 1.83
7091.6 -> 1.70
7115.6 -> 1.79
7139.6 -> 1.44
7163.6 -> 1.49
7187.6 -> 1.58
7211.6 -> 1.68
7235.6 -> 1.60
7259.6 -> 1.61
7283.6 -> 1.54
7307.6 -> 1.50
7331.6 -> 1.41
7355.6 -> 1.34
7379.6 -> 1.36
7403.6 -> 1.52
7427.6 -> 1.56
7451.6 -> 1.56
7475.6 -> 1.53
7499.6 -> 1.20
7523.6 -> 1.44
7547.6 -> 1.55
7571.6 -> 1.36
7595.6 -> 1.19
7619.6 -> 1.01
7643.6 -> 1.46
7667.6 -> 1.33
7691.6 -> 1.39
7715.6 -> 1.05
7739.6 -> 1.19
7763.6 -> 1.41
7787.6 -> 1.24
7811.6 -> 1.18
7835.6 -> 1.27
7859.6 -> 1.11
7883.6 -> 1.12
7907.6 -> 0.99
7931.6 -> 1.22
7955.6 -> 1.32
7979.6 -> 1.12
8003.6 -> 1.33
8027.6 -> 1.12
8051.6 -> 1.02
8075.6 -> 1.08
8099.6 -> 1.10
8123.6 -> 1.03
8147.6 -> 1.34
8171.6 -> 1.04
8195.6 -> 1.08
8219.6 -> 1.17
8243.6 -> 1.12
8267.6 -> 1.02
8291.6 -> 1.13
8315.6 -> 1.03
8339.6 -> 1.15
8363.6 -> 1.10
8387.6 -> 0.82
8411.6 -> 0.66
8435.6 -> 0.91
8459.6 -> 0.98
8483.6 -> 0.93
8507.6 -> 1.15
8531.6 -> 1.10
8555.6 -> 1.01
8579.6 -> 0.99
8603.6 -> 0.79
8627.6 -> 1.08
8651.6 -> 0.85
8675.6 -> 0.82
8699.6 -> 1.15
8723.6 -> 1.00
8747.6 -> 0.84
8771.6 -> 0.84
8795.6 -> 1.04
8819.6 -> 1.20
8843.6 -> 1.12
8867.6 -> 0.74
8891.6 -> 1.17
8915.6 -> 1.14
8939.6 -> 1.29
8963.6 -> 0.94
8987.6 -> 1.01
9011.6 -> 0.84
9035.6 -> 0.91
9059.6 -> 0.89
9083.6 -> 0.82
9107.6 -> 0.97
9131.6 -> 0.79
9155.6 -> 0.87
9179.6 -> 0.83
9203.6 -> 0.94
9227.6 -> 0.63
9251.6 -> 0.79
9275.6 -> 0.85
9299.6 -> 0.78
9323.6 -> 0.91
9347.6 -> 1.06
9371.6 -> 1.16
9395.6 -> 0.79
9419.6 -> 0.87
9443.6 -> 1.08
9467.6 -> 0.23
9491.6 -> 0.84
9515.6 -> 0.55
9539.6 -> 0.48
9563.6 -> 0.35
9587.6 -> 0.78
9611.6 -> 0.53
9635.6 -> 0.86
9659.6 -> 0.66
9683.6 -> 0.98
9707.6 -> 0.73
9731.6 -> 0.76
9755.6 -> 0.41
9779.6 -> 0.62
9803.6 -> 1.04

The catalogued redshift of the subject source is 0.000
